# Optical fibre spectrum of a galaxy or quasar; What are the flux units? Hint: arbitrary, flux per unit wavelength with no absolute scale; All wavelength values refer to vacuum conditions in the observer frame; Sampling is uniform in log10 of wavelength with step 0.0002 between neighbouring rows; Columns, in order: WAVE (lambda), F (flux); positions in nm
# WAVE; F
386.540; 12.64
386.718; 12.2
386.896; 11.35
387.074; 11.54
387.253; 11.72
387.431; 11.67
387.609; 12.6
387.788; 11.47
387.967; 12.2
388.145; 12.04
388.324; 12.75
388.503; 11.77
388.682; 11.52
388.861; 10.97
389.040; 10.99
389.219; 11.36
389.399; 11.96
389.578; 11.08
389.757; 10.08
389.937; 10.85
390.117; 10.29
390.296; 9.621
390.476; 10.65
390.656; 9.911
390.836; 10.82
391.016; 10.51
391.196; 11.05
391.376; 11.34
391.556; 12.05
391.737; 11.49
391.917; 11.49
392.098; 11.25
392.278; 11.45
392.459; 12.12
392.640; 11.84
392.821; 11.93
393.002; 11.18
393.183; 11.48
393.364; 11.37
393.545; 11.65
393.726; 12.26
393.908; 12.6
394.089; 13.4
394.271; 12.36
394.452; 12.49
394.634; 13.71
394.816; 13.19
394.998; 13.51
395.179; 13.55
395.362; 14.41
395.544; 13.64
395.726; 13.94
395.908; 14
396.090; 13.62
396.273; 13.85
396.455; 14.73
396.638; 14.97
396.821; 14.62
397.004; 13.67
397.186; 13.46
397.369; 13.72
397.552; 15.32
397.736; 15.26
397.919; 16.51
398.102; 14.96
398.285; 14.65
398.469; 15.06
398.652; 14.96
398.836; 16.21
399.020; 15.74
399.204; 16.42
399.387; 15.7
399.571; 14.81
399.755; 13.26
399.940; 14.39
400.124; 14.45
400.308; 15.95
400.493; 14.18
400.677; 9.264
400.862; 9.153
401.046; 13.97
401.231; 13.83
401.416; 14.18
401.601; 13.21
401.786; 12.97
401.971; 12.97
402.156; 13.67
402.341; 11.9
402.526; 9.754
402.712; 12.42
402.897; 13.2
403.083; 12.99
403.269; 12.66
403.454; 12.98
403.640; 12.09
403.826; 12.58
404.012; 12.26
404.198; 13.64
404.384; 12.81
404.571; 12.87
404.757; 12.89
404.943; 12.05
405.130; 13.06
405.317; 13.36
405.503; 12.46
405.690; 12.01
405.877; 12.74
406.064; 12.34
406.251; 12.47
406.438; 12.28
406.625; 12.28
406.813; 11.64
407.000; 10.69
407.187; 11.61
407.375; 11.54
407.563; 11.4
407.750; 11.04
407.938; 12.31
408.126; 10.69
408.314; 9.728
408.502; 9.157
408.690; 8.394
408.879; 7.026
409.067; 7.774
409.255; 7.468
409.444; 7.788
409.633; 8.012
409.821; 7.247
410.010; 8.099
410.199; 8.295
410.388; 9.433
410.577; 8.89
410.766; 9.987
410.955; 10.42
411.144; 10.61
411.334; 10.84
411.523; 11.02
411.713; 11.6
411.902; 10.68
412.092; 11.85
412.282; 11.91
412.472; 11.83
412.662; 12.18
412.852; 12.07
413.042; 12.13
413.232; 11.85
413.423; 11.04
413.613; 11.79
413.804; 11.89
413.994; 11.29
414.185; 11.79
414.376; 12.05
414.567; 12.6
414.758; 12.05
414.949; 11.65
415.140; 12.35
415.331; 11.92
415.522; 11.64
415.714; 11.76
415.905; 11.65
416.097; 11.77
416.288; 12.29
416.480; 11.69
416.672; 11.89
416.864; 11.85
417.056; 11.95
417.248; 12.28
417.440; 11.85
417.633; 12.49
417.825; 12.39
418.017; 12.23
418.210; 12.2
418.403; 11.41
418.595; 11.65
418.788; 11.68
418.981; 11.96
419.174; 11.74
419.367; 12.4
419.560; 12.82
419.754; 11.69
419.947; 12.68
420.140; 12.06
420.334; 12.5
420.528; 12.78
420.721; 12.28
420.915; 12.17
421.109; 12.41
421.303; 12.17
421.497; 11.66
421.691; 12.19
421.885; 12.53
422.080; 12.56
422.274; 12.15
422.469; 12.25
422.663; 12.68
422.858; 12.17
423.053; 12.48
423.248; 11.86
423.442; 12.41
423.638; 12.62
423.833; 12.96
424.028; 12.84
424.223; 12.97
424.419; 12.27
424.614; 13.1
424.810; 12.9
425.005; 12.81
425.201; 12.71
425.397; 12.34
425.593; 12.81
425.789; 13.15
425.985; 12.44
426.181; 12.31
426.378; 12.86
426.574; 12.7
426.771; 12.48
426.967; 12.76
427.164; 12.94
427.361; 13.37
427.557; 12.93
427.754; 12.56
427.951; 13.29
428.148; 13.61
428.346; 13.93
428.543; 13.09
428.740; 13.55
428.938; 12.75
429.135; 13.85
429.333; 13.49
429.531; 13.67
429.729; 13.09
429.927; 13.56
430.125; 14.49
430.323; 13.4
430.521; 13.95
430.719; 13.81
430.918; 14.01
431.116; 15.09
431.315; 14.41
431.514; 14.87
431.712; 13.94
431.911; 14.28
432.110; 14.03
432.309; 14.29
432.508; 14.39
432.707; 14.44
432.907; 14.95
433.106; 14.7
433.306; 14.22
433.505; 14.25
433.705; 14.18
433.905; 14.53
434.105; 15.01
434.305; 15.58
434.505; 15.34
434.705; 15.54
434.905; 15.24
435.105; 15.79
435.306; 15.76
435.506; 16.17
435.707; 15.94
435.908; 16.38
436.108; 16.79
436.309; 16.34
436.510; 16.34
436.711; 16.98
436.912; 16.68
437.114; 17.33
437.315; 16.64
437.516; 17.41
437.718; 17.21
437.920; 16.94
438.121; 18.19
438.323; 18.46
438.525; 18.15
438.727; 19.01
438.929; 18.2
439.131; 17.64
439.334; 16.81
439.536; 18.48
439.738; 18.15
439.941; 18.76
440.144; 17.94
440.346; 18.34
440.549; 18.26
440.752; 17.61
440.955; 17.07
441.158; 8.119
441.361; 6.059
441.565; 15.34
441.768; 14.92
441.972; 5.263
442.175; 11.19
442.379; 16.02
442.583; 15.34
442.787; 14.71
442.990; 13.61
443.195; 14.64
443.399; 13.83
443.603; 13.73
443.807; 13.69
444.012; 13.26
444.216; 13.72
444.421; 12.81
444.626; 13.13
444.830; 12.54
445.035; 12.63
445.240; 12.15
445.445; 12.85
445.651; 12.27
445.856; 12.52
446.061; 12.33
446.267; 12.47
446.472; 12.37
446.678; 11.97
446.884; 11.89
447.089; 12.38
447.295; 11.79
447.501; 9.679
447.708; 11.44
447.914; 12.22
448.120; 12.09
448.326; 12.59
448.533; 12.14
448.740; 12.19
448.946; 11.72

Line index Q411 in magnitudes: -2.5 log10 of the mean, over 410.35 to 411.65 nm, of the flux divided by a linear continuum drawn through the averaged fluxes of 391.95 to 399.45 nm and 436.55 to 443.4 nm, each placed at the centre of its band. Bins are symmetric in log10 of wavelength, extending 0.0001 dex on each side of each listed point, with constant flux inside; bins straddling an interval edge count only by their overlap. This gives 0.37 mag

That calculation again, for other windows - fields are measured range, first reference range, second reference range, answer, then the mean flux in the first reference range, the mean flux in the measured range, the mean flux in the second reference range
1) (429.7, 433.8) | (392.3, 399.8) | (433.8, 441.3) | 0.15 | 13.8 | 14.2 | 16.7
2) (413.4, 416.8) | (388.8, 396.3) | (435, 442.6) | 0.18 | 11.9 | 11.9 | 16.1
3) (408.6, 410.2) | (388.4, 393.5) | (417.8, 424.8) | 0.46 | 11.2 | 7.76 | 12.3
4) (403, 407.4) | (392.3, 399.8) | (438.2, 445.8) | 0.13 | 13.8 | 12.4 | 14.7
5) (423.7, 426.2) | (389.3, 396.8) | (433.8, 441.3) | 0.20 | 12.2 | 12.8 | 16.7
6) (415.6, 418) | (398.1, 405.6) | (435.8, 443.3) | 0.20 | 13.4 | 12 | 16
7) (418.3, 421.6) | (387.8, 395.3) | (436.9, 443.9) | 0.16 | 11.7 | 12.1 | 15.7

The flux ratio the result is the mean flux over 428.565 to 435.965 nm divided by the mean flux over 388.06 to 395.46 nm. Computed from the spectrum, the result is 1.2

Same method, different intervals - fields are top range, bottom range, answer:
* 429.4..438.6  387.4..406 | 1.20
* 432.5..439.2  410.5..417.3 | 1.40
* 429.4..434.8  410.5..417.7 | 1.24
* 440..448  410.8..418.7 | 1.12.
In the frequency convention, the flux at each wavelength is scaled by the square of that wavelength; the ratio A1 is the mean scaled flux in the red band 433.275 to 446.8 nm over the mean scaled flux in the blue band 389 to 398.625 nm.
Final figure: 1.5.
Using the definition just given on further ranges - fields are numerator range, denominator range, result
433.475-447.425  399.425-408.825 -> 1.43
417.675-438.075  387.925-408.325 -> 1.25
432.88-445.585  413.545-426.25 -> 1.36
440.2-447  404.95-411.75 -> 1.50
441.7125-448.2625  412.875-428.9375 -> 1.14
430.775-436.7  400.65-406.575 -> 1.39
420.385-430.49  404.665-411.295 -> 1.33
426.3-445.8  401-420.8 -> 1.43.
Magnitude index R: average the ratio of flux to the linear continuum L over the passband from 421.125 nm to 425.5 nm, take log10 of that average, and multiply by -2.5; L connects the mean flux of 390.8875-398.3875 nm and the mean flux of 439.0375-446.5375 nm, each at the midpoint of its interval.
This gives 0.10 mag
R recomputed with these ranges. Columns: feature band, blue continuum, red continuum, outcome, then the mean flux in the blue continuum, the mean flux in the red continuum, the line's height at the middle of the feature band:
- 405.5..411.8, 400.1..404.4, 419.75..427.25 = 0.234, 12.8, 12.5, 12.7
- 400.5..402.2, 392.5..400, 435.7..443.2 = 0.120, 13.9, 16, 14.1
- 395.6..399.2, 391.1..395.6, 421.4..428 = -0.195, 12.3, 12.6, 12.3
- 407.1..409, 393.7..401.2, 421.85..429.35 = 0.307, 14.1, 12.8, 13.6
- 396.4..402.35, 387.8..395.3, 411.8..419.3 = -0.207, 11.7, 11.9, 11.7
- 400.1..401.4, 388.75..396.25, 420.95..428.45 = -0.075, 11.9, 12.7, 12.1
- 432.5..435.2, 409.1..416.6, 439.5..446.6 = -0.152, 10.9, 13.8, 12.9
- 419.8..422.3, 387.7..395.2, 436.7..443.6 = 0.153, 11.6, 15.8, 14.2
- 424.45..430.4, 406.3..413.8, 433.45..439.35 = 0.106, 10.4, 16.5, 14.4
